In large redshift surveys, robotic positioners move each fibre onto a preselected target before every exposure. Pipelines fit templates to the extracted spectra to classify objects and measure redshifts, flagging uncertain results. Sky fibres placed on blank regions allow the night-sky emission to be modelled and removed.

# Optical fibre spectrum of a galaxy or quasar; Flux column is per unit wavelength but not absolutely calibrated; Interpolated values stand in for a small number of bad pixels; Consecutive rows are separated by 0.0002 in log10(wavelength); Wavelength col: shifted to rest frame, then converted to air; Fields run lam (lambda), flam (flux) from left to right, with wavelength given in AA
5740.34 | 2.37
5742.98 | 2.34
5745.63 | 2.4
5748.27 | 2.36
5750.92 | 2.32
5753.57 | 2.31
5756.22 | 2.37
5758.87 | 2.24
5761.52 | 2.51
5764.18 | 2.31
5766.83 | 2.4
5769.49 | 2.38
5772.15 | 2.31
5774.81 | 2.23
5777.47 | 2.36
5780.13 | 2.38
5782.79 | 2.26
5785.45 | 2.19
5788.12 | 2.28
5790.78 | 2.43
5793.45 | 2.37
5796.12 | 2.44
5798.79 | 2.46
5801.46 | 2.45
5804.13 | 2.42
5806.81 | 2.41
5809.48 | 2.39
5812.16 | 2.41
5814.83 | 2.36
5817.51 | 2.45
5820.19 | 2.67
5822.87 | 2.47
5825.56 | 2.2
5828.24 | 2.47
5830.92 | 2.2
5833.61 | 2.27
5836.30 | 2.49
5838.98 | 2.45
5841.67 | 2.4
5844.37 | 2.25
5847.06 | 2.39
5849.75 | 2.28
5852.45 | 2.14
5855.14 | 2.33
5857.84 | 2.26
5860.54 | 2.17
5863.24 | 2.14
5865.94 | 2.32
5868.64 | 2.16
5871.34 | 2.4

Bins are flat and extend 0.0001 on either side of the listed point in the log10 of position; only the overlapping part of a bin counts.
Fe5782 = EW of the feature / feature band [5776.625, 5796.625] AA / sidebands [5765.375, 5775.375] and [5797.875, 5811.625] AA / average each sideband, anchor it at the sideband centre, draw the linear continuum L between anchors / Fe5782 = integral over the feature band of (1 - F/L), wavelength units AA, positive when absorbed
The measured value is 0.4 AA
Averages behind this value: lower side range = 2.34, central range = 2.33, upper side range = 2.42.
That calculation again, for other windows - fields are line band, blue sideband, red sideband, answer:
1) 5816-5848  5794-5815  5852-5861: -0.94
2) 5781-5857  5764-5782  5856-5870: -3.12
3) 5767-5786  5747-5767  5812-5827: 0.50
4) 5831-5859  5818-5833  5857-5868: -0.22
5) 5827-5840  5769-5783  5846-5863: -0.59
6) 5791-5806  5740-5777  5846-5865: -0.81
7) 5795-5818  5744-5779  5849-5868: -1.28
